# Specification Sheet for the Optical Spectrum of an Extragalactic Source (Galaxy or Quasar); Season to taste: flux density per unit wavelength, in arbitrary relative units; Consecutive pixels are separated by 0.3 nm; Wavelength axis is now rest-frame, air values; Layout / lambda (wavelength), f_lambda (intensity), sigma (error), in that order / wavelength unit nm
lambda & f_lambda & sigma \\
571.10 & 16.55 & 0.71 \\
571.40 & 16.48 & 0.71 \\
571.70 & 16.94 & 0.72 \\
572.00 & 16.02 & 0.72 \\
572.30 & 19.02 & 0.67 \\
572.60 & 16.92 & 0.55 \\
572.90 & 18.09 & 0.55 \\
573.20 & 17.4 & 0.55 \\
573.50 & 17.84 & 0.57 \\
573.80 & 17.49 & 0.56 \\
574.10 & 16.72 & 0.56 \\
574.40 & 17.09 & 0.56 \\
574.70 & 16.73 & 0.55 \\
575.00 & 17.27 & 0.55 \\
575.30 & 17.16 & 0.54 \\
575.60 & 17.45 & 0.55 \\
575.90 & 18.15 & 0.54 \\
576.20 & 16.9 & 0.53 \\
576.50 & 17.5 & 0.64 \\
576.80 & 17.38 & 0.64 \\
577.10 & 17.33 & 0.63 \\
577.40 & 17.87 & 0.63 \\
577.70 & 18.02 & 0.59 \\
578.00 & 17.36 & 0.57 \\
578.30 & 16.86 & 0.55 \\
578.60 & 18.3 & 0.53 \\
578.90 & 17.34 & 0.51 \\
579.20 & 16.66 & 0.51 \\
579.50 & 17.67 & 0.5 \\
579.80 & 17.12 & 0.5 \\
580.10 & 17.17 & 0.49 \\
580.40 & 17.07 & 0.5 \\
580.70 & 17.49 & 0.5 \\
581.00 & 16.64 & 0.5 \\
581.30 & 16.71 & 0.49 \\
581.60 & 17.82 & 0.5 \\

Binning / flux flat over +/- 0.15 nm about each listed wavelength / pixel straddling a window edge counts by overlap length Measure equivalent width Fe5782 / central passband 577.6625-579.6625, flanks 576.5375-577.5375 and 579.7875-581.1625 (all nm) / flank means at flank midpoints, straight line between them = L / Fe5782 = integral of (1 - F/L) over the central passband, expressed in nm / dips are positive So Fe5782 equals -0.01 nm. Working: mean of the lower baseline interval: 17.5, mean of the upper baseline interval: 17.1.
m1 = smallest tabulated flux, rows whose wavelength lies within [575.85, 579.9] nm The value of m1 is 16.66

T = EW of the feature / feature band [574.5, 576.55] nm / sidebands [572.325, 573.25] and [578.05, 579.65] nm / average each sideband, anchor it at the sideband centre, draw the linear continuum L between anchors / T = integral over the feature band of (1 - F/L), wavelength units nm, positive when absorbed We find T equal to 0.03 nm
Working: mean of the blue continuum 17.7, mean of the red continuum 17.4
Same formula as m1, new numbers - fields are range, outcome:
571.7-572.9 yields 16.02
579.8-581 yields 16.64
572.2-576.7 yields 16.72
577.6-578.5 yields 16.86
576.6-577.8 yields 17.33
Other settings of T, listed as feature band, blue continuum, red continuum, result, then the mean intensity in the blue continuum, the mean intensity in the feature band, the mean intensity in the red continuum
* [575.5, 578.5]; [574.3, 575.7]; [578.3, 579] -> -0.014 nm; 17.1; 17.5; 17.6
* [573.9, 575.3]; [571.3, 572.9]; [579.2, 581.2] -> 0.015 nm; 17.2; 17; 17.1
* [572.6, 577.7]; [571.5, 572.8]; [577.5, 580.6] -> -0.033 nm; 17.2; 17.4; 17.4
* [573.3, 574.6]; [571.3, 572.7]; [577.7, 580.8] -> -0.008 nm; 17.1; 17.3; 17.3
